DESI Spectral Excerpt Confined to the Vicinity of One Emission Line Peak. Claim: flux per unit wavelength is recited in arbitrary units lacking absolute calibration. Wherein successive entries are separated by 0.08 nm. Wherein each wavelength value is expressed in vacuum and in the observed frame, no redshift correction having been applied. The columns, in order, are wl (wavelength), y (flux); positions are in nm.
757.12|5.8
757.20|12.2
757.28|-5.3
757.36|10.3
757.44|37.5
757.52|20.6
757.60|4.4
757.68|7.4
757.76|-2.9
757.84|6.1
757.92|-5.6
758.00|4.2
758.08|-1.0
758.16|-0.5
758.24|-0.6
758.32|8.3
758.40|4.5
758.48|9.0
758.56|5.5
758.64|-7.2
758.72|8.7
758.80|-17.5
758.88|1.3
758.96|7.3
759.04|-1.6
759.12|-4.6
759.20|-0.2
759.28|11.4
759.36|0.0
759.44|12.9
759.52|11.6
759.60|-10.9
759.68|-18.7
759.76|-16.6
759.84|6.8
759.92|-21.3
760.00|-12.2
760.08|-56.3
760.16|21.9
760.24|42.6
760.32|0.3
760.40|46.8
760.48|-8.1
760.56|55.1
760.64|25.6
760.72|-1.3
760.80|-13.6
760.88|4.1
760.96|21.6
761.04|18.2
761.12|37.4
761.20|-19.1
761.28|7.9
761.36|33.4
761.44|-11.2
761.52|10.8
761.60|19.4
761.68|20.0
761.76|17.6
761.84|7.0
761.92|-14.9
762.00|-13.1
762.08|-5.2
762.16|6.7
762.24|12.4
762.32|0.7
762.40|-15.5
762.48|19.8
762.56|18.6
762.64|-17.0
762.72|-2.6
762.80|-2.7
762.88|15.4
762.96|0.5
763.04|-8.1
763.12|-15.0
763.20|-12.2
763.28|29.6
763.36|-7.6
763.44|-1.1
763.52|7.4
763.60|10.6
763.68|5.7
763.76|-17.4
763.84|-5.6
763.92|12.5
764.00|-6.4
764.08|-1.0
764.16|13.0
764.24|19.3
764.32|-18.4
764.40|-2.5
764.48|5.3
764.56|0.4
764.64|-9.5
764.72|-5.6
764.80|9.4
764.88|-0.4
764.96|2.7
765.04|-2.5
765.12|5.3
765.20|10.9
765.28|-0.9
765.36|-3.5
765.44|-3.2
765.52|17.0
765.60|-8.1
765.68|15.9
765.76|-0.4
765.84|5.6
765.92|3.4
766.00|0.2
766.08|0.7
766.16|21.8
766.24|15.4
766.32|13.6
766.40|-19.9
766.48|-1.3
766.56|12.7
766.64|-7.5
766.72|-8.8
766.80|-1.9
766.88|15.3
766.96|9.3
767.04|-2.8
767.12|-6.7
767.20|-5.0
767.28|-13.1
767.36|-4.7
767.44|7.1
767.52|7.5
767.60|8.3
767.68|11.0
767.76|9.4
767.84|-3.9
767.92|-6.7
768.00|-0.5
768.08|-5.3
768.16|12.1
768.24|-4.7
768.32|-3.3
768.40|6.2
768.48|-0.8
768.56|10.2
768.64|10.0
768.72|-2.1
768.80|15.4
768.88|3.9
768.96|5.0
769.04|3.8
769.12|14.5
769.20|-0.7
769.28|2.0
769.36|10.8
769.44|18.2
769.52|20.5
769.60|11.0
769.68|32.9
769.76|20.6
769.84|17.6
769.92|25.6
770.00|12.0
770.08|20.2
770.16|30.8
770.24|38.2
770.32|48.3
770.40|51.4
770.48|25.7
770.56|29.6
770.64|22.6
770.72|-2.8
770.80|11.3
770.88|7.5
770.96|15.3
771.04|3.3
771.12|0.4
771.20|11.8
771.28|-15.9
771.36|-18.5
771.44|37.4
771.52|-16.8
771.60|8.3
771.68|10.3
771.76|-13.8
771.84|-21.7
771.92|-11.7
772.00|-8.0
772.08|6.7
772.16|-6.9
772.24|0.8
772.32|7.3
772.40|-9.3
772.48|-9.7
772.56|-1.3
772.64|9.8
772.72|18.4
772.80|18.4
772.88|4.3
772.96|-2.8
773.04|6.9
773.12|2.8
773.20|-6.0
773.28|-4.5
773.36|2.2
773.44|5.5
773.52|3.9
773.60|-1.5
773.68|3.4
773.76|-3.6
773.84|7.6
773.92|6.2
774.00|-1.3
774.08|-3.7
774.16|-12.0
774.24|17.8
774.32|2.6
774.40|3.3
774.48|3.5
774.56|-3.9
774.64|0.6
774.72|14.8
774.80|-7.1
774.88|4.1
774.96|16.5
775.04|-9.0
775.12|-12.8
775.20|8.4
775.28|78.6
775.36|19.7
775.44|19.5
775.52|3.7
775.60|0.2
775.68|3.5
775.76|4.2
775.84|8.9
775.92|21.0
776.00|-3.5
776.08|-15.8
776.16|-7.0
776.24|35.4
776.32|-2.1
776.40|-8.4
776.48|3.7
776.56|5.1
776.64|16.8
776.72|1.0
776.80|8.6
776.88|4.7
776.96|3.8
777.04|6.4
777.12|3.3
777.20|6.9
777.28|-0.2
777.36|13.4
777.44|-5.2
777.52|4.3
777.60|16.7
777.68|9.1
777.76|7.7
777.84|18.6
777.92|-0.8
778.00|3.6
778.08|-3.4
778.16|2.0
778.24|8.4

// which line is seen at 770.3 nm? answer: [O II]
